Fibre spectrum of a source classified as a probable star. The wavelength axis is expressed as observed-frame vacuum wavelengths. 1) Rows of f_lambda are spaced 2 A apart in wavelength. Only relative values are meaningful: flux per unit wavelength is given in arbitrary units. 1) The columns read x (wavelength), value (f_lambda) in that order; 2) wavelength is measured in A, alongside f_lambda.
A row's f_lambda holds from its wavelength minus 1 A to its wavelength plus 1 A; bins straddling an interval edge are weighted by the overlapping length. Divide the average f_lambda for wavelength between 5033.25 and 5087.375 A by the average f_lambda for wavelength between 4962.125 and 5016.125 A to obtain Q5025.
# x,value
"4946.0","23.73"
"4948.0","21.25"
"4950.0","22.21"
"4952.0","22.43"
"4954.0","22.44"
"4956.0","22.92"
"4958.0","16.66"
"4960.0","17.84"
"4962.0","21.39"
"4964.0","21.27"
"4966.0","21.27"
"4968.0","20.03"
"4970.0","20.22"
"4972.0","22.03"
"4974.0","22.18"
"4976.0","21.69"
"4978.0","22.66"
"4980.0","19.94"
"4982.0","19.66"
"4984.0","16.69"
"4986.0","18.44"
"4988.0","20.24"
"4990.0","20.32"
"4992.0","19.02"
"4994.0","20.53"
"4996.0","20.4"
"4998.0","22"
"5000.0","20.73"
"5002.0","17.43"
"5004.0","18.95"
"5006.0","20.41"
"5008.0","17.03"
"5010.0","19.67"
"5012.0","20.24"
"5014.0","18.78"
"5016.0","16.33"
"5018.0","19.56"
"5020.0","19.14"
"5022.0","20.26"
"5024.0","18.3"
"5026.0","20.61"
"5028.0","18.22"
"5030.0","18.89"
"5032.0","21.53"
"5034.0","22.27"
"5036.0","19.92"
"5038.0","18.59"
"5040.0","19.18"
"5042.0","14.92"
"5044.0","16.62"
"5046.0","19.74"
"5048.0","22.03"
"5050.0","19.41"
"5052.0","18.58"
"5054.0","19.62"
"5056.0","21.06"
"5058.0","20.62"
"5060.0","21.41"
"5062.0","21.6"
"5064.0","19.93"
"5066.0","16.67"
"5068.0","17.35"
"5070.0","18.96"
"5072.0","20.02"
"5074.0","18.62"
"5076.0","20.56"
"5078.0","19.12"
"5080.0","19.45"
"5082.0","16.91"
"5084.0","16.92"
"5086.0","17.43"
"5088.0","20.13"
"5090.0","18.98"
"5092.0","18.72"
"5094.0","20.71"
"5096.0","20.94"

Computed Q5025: 0.96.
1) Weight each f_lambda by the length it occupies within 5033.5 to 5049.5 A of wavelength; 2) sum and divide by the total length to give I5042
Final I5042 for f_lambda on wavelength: 19.1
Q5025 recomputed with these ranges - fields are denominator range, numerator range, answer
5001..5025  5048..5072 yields 1.04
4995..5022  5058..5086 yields 0.99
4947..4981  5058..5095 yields 0.91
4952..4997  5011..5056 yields 0.94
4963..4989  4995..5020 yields 0.94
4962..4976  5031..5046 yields 0.90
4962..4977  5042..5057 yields 0.91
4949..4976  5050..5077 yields 0.93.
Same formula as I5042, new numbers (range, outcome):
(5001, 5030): 18.9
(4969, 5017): 19.8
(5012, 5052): 19.2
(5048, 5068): 19.9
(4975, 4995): 19.9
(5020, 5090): 19.3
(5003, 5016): 19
